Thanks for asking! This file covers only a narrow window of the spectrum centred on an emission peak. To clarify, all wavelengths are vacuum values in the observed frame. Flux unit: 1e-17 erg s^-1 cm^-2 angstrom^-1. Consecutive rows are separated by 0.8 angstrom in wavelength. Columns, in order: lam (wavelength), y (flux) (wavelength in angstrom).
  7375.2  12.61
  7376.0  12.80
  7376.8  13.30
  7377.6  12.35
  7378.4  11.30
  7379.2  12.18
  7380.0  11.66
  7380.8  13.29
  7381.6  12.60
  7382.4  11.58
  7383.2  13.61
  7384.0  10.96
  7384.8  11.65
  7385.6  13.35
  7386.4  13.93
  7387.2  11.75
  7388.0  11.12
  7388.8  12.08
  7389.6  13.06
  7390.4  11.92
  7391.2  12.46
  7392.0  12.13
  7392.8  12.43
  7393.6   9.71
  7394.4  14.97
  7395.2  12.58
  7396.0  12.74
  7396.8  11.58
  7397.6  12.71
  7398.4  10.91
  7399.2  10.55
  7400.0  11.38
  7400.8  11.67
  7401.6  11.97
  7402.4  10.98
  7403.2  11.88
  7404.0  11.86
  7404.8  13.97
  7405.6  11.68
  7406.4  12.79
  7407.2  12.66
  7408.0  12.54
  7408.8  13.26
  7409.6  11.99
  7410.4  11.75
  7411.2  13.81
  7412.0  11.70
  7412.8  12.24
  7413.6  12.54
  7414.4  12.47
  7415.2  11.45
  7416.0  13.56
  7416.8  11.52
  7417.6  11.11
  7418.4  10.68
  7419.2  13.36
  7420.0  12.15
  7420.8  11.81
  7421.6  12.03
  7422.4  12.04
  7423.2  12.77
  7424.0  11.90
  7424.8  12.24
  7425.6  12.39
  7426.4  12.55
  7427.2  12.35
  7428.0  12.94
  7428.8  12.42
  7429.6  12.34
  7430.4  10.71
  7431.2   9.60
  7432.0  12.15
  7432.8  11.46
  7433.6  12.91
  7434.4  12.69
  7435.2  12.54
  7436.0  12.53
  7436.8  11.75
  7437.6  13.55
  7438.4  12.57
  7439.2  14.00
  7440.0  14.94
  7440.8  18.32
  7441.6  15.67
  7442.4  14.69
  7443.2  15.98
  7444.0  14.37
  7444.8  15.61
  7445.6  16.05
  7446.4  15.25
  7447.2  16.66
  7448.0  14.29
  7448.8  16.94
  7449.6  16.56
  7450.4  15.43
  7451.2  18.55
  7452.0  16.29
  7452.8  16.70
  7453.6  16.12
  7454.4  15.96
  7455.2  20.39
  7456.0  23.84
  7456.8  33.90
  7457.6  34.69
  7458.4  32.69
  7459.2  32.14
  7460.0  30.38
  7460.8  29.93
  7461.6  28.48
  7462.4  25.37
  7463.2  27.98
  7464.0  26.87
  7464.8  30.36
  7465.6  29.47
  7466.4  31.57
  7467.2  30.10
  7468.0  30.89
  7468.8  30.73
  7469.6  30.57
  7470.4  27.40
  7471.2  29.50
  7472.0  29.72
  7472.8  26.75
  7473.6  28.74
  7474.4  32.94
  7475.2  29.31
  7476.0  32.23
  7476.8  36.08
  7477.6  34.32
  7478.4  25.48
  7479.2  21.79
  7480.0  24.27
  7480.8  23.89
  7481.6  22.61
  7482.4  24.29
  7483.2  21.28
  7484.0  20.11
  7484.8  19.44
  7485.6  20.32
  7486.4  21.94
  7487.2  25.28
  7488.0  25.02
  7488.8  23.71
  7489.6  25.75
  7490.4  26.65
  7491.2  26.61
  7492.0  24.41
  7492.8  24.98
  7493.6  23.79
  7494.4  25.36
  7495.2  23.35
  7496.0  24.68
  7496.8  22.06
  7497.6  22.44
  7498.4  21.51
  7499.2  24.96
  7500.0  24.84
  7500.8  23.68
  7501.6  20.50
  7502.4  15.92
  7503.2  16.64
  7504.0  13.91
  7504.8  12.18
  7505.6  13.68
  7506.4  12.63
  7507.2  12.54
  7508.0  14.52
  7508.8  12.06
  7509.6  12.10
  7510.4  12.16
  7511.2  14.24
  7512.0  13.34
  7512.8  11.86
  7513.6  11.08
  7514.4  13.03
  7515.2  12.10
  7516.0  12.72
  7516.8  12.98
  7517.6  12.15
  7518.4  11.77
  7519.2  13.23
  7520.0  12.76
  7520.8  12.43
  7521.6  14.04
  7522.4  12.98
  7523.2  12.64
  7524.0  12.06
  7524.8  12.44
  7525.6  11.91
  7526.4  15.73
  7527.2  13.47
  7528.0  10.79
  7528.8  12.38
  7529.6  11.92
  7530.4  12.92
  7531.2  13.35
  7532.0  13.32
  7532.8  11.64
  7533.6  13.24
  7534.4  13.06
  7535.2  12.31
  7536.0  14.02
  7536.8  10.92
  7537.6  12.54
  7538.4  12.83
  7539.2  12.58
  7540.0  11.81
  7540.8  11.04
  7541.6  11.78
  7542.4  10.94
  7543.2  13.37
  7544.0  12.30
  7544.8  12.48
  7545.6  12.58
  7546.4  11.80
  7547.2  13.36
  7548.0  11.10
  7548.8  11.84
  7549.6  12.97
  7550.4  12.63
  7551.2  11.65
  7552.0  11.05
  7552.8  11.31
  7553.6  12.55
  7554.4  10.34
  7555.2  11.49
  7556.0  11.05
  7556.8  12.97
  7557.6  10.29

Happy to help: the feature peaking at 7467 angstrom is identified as H-alpha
